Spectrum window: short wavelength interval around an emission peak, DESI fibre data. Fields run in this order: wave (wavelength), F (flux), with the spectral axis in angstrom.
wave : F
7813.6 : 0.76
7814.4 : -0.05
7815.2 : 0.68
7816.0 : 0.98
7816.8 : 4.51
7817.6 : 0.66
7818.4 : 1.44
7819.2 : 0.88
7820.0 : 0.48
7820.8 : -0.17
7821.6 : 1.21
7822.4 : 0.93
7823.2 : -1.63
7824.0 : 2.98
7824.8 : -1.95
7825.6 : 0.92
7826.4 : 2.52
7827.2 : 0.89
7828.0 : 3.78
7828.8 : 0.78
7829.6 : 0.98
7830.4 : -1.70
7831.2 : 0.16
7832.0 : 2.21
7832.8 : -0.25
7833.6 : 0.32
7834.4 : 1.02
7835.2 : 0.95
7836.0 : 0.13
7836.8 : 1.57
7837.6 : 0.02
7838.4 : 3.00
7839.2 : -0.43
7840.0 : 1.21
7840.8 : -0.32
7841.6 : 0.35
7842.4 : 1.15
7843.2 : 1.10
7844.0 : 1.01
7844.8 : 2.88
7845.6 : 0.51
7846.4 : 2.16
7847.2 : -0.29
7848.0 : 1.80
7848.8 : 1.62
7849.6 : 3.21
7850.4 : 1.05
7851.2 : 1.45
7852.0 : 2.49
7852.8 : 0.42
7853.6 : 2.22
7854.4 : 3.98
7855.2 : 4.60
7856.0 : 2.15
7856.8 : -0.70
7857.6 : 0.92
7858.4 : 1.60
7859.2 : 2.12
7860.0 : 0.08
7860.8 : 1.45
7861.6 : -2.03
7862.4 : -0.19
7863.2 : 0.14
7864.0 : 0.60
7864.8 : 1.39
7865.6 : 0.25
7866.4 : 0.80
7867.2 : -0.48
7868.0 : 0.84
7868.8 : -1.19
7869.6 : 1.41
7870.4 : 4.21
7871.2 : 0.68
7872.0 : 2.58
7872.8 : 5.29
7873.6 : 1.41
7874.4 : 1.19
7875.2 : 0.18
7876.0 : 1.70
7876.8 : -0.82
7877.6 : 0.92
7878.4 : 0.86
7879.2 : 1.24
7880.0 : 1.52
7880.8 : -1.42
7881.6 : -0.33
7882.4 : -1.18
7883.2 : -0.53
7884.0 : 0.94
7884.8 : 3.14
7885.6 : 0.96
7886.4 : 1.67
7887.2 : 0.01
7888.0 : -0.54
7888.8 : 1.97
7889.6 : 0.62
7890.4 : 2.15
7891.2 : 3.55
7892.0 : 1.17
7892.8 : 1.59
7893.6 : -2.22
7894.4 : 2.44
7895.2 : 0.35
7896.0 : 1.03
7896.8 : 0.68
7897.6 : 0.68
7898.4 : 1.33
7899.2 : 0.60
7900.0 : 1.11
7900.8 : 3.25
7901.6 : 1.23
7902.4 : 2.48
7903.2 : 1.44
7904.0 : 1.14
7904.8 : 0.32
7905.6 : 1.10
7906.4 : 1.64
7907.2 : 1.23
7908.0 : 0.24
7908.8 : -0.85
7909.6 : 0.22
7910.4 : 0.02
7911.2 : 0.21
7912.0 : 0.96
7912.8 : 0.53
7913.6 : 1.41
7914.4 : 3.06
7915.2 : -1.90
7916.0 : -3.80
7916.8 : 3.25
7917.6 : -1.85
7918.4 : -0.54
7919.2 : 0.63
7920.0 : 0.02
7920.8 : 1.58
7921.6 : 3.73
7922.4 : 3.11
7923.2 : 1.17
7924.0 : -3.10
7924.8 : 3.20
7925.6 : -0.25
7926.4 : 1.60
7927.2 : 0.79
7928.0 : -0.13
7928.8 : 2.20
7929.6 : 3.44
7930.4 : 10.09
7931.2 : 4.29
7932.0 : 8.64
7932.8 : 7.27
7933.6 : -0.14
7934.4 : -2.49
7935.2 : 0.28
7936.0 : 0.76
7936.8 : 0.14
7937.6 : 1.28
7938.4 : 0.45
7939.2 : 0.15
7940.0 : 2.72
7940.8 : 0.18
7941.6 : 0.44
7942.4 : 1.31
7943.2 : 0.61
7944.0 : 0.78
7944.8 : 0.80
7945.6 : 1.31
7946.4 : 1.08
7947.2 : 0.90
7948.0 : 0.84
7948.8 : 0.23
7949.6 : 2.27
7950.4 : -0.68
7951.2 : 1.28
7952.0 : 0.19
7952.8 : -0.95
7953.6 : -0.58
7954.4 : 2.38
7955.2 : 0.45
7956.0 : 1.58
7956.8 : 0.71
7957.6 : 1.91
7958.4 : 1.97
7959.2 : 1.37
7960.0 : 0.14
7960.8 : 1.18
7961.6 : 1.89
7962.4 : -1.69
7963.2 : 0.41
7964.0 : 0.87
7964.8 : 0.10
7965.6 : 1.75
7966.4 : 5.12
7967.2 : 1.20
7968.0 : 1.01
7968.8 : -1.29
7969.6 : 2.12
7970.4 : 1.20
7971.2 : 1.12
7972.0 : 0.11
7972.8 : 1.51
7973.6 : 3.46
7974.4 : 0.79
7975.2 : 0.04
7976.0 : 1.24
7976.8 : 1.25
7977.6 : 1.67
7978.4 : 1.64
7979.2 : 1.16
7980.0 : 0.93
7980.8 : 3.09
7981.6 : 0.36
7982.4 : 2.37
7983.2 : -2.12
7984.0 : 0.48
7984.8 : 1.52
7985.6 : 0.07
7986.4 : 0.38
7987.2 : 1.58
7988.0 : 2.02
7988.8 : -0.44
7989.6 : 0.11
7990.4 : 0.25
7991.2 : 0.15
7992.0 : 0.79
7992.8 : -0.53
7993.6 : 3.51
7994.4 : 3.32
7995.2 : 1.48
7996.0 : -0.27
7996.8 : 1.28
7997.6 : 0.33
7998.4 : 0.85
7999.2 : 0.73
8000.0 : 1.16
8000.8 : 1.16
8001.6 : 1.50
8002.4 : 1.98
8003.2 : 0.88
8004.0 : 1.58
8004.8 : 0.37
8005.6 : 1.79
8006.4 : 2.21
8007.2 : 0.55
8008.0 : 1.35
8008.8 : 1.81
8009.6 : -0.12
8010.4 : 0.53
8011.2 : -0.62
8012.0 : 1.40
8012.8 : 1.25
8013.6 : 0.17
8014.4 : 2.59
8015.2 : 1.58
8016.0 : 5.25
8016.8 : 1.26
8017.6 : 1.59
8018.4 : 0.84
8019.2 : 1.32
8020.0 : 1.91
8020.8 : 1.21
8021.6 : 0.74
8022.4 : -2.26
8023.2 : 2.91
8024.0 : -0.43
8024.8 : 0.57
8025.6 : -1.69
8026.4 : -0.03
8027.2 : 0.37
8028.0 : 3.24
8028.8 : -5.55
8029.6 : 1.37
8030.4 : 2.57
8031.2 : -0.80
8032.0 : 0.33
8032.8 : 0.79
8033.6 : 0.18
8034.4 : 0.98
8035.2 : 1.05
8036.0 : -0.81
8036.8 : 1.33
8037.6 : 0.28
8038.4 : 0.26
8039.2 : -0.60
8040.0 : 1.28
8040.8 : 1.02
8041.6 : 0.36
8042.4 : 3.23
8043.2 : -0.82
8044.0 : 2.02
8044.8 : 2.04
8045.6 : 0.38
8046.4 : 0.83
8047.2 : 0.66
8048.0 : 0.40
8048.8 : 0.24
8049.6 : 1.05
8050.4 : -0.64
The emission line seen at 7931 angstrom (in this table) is H-gamma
